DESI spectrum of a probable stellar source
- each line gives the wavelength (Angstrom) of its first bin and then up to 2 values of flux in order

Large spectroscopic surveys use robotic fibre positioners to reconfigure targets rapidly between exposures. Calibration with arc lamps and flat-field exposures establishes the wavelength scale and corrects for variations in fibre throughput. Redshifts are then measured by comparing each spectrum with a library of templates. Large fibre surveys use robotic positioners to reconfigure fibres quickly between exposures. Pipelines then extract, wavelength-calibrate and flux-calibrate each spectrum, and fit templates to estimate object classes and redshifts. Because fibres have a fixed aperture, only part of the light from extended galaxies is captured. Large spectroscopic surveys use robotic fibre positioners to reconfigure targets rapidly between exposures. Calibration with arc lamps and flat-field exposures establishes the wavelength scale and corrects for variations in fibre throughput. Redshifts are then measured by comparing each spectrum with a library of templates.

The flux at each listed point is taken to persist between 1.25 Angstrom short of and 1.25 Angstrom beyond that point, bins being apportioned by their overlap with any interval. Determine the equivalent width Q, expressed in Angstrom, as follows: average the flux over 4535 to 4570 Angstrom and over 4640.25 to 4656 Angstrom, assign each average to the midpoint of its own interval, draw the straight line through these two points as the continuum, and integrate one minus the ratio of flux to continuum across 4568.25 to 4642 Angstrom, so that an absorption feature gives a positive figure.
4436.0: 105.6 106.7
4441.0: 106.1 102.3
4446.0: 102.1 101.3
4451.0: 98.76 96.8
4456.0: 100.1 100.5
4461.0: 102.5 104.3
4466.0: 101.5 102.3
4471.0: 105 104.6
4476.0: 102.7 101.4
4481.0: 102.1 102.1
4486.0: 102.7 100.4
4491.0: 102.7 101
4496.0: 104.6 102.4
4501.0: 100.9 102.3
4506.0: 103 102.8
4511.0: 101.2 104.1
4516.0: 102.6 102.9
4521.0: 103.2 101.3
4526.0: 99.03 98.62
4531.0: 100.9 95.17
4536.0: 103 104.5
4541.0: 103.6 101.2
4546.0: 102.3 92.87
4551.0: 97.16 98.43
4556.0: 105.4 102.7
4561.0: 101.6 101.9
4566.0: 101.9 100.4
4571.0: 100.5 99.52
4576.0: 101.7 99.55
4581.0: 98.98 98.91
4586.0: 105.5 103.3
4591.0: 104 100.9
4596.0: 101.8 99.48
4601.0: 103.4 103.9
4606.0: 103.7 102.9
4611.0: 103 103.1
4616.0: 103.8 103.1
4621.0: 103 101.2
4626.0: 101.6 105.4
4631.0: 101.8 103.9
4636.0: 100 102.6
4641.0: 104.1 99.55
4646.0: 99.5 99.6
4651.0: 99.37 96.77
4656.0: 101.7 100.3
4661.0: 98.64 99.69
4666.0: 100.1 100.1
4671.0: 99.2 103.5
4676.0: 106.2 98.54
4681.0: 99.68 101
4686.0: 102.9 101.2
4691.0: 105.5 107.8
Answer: -1.3 Angstrom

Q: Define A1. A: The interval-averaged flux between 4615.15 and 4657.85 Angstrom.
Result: 102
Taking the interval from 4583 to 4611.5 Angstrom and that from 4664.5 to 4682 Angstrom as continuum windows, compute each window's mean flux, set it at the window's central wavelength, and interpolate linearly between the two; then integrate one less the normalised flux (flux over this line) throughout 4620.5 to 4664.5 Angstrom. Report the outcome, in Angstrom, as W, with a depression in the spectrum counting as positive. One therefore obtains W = 0.3 Angstrom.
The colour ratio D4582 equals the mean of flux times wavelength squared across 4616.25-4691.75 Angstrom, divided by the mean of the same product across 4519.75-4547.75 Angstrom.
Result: 1.06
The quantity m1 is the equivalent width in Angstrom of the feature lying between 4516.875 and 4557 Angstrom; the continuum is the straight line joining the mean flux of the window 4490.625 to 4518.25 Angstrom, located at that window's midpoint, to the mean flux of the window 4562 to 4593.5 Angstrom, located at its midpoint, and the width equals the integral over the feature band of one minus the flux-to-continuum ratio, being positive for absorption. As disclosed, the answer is 0.6 Angstrom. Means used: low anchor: 103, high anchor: 101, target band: 101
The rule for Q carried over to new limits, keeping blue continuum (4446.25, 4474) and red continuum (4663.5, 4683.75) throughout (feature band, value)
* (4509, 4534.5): 0.1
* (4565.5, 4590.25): 0.0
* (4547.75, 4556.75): 0.3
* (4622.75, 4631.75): -0.1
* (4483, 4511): -0.2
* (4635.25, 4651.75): 0.1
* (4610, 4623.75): -0.3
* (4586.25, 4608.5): -0.3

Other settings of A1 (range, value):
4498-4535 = 101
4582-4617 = 103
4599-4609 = 103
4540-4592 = 101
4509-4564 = 101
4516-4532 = 101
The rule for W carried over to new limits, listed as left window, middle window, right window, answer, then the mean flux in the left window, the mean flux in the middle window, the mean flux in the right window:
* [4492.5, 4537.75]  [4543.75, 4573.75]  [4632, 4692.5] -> 0.3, 102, 100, 101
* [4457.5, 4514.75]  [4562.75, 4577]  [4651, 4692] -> 0.1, 102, 101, 101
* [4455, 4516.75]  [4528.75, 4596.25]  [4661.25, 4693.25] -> 0.7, 102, 101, 102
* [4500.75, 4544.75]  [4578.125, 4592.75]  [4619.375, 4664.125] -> -0.1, 102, 102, 101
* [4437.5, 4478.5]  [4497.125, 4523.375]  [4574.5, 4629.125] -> 0.0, 102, 102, 102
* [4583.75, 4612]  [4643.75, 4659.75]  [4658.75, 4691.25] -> 0.3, 103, 99.5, 101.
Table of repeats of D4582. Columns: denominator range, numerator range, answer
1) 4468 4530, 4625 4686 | 1.06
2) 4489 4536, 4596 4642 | 1.06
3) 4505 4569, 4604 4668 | 1.05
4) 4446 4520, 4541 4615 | 1.04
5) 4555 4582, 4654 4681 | 1.04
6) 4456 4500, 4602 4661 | 1.06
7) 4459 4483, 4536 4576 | 1.02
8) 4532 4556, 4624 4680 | 1.06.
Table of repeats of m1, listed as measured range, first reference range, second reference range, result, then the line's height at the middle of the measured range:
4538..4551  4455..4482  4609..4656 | 0.2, 102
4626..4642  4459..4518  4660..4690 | -0.2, 101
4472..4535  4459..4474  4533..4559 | 0.1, 102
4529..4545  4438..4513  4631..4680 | 0.1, 102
